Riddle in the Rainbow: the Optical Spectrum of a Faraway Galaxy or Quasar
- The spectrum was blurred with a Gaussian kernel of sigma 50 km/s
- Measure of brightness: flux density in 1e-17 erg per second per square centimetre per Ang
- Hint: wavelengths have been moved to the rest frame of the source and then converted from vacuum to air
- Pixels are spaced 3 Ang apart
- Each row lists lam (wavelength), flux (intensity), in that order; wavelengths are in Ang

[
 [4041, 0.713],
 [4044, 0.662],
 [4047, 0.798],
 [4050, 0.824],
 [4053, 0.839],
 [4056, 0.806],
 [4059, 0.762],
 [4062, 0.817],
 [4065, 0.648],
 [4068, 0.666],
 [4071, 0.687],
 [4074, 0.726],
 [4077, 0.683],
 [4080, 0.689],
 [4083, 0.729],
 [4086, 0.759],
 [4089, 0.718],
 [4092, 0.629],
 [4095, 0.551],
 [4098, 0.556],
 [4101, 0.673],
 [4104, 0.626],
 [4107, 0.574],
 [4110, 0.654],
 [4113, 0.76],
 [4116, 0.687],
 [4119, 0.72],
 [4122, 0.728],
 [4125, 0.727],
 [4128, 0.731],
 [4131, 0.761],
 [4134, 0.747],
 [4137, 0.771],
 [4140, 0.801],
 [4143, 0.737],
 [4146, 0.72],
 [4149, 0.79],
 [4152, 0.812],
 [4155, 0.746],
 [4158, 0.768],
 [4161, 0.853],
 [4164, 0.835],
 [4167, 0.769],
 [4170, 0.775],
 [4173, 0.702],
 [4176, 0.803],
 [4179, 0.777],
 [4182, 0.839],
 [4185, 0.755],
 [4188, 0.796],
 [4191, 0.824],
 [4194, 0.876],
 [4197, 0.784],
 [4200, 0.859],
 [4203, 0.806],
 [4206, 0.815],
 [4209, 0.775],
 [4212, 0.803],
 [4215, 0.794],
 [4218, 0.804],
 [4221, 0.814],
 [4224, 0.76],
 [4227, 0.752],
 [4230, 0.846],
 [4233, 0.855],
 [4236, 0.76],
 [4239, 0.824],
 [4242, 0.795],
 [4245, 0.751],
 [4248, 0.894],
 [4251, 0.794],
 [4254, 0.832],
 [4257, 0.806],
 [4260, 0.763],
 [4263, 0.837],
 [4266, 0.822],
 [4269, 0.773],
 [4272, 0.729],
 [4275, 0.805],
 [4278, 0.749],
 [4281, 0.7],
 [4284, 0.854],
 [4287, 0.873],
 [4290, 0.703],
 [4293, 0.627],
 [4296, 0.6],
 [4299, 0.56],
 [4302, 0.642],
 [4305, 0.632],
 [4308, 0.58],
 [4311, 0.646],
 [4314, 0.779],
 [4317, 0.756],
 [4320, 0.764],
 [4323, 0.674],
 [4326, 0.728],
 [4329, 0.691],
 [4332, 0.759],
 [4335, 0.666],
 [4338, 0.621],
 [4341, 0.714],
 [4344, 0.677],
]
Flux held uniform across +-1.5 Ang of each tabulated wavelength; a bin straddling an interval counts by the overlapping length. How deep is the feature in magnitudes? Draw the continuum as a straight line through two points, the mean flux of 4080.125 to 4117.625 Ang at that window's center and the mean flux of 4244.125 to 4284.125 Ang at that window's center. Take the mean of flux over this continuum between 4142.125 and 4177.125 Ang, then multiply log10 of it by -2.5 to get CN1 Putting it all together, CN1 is -0.10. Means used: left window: 0.661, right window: 0.792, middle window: 0.776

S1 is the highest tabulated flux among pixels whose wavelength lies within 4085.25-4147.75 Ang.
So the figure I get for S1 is 0.801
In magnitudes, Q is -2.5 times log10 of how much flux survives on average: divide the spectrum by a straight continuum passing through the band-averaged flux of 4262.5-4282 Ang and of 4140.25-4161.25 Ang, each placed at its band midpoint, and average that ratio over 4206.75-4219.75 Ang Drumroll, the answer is -0.033 mag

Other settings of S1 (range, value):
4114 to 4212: 0.876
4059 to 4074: 0.817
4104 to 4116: 0.76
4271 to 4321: 0.873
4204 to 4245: 0.855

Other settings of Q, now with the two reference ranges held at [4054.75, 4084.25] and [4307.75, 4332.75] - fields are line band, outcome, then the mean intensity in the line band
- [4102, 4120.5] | 0.08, 0.67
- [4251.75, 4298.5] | -0.07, 0.761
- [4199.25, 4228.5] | -0.12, 0.797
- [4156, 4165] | -0.14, 0.814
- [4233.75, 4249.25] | -0.13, 0.806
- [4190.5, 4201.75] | -0.17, 0.836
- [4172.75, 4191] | -0.10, 0.788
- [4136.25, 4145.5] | -0.07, 0.764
